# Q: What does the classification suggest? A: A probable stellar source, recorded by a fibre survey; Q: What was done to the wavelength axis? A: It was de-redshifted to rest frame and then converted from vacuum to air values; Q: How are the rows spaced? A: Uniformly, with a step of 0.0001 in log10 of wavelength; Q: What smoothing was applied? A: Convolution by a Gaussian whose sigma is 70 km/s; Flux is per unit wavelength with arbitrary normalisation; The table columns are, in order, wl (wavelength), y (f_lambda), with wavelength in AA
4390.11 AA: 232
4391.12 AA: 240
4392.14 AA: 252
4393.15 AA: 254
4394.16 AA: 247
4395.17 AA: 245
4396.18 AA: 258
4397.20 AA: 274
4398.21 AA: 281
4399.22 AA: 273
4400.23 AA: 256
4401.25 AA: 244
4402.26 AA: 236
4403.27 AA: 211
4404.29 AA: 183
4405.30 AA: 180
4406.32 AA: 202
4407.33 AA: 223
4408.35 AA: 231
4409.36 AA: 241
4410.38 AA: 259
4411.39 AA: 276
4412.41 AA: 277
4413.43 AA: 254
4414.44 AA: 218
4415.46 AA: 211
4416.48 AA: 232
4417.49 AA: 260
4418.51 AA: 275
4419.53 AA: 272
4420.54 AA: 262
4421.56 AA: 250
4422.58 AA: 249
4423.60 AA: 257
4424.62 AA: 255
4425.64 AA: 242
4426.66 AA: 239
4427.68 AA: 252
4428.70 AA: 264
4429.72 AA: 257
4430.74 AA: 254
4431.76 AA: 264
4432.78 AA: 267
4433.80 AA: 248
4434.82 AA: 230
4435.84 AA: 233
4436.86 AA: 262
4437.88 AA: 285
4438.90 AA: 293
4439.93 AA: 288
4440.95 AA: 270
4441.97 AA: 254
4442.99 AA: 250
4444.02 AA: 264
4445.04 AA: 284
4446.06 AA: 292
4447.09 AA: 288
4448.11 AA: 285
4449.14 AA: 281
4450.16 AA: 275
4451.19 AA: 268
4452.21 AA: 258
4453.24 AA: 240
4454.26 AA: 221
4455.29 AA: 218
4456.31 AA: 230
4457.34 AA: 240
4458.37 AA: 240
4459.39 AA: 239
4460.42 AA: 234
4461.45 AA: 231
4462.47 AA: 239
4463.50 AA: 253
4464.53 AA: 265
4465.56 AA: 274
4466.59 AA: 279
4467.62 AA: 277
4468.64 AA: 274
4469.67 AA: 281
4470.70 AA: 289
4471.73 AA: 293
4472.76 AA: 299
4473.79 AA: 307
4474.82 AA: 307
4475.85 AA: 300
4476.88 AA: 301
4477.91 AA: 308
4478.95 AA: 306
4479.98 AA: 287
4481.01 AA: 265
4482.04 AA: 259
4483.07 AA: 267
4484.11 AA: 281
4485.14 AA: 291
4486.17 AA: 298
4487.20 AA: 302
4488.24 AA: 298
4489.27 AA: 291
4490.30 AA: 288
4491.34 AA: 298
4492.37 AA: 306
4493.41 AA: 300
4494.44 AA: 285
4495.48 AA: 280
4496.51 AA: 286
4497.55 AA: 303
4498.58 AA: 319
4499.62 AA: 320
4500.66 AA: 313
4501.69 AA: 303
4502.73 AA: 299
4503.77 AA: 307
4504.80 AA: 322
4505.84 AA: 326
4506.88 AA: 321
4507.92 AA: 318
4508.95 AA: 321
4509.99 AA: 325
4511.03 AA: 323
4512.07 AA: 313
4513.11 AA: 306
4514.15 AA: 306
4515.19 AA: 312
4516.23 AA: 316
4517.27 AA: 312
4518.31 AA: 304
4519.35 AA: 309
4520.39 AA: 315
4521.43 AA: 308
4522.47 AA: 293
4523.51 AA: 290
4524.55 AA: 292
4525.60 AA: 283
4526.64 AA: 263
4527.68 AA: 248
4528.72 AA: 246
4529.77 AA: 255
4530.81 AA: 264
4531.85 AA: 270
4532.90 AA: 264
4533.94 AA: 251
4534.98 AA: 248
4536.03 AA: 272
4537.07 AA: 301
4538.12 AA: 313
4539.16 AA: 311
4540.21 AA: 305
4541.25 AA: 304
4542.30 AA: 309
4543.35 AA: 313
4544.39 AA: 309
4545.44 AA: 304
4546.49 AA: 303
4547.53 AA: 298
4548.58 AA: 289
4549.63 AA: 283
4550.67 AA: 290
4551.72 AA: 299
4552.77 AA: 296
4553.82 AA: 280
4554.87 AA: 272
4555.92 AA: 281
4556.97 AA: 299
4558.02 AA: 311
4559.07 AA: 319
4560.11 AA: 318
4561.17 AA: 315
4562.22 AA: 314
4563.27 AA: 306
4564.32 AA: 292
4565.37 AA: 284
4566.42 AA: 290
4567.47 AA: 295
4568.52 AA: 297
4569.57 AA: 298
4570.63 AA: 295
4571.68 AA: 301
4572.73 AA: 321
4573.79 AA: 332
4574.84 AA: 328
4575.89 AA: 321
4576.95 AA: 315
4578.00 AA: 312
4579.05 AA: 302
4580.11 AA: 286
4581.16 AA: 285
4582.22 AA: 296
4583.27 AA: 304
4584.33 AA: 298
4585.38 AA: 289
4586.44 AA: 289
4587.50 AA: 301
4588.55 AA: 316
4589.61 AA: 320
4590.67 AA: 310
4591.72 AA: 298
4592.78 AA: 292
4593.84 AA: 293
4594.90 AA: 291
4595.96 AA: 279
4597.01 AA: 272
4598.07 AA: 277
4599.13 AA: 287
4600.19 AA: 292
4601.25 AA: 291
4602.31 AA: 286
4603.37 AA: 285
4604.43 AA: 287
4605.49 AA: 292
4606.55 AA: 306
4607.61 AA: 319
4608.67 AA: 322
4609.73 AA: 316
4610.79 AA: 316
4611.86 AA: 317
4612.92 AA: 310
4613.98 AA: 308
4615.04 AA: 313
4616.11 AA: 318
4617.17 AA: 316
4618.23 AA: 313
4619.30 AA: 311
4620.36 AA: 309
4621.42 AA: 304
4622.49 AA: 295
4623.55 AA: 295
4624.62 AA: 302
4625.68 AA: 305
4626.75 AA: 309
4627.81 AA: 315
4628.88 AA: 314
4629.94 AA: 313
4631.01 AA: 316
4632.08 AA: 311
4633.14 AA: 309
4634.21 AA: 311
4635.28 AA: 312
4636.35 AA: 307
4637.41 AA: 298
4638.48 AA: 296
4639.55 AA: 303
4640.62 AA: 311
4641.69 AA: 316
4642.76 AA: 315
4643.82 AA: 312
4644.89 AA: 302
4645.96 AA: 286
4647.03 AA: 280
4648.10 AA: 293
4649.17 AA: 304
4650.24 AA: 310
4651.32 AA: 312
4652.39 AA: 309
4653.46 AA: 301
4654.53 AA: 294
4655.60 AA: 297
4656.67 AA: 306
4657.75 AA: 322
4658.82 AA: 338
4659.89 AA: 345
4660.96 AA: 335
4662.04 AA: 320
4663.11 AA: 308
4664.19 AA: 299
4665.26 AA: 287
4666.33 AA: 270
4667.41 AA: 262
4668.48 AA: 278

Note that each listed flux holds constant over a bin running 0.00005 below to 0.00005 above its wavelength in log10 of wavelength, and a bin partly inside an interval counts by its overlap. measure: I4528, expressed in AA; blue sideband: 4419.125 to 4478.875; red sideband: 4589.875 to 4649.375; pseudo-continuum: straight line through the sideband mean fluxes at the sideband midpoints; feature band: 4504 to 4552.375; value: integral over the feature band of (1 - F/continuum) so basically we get -2.4 AA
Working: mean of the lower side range 265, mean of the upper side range 303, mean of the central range 296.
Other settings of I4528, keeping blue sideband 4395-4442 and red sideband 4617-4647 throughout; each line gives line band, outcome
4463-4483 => -1.6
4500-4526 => -3.3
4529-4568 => -1.1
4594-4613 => 0.2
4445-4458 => 0.0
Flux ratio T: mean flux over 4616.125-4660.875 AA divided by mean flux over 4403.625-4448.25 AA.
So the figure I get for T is 1.22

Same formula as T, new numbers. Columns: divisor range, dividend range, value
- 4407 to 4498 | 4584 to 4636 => 1.13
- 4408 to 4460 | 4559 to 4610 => 1.17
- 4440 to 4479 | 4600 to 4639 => 1.14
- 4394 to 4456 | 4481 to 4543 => 1.17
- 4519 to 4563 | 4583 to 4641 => 1.04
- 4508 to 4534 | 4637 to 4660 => 1.05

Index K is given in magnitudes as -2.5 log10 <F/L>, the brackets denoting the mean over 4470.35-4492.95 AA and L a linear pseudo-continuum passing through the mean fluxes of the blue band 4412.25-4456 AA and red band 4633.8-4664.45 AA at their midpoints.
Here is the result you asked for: -0.09 mag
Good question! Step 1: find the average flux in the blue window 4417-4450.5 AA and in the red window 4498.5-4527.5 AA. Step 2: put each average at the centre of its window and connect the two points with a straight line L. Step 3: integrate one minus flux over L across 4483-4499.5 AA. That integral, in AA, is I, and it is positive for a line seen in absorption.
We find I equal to 0.05 AA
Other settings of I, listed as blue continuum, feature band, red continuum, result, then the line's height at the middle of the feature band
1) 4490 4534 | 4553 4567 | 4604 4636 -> 0.2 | 303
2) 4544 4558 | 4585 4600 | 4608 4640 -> 0.4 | 302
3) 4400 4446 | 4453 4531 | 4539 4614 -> -4.1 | 272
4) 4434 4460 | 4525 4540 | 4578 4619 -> 0.6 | 282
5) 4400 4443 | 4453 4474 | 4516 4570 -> 0.5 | 263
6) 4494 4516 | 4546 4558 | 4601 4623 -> 0.7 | 309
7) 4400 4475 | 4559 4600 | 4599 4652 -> -1.1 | 293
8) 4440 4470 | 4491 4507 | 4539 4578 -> -1.6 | 278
